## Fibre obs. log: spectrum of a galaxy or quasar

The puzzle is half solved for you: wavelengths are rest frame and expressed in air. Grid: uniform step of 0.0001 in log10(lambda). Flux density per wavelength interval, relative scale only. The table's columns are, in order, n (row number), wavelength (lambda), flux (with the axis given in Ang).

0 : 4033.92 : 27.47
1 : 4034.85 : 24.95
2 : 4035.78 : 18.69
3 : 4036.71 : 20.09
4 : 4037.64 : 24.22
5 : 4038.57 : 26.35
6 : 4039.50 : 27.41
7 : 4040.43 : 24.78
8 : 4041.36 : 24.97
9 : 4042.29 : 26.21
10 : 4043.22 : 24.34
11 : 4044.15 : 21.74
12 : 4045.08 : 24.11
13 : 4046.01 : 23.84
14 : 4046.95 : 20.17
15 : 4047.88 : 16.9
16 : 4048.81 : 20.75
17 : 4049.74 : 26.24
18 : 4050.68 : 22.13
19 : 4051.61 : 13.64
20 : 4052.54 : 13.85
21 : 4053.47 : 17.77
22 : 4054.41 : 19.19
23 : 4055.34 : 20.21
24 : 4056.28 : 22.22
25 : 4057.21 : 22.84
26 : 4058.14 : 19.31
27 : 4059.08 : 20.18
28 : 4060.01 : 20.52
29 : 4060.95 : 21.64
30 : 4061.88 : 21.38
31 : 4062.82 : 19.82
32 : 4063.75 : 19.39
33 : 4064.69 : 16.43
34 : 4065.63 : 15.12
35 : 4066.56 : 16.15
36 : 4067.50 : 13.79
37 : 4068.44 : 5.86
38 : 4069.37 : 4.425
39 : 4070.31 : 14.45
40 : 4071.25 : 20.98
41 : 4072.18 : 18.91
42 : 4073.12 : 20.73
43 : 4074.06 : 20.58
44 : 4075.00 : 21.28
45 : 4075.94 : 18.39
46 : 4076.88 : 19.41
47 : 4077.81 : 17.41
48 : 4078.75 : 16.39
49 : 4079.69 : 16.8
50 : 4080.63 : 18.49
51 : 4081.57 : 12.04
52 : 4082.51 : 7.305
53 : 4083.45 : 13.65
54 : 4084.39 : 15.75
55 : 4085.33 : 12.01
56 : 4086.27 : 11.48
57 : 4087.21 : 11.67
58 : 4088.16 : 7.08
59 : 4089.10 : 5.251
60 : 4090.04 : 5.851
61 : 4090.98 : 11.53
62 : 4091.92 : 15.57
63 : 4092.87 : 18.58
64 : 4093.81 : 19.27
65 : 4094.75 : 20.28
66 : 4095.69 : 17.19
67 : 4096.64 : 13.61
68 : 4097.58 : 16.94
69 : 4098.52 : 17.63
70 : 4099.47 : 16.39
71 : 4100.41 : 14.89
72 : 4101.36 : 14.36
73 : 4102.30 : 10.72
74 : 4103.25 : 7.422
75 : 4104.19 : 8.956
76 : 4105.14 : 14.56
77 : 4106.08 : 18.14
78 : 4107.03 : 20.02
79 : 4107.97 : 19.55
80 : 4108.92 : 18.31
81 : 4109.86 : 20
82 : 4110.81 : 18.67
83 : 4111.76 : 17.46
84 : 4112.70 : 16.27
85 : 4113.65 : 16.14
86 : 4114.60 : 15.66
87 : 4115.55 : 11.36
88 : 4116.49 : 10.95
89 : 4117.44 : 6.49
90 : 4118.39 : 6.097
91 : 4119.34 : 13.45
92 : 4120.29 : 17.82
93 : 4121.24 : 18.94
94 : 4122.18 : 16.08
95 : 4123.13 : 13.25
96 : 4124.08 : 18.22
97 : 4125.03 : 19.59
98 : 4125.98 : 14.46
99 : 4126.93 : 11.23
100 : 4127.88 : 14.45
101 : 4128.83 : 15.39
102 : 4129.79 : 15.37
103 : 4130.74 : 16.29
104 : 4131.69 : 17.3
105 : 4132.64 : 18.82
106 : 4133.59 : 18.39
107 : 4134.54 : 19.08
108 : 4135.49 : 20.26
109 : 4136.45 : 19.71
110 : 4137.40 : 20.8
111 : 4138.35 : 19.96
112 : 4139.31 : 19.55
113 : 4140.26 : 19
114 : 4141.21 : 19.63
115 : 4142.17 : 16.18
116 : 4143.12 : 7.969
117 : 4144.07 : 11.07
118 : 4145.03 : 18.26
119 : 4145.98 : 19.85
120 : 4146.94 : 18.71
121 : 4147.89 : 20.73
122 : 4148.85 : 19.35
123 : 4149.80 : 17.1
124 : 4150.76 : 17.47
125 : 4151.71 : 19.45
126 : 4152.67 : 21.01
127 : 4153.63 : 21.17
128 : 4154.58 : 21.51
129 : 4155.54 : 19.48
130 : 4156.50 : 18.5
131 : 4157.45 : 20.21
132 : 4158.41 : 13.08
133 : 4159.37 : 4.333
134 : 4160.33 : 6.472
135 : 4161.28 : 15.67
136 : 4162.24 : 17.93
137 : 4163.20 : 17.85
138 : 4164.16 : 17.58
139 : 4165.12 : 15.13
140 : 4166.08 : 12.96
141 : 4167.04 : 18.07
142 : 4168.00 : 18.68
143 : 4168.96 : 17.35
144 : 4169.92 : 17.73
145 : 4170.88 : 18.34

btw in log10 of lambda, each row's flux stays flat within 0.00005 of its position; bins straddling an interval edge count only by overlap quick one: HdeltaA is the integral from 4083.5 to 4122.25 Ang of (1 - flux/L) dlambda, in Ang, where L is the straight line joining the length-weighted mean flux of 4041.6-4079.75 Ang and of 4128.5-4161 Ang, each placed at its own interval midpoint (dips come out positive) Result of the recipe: 8.2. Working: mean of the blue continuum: 19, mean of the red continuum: 17.4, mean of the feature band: 14.3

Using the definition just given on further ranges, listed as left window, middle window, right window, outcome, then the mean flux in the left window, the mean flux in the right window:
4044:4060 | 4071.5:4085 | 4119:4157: 1.8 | 20.3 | 17.6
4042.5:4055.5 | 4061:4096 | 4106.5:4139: 6.8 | 20.5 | 16.4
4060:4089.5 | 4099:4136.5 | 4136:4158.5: 3.8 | 15.4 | 18.4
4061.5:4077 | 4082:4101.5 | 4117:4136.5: 3.2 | 16.8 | 15.7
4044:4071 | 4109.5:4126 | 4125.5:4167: 2.3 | 18.4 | 17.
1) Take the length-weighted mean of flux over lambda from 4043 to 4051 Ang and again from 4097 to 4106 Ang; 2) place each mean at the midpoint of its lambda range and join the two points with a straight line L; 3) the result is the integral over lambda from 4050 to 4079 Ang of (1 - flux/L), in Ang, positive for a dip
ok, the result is 2.2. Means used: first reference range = 22.2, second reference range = 13.7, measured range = 18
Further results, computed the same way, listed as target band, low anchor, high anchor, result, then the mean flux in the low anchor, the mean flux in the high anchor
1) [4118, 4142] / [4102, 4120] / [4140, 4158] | -0.95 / 14.3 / 18.2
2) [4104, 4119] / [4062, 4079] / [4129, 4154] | 2.15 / 16.7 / 18.1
